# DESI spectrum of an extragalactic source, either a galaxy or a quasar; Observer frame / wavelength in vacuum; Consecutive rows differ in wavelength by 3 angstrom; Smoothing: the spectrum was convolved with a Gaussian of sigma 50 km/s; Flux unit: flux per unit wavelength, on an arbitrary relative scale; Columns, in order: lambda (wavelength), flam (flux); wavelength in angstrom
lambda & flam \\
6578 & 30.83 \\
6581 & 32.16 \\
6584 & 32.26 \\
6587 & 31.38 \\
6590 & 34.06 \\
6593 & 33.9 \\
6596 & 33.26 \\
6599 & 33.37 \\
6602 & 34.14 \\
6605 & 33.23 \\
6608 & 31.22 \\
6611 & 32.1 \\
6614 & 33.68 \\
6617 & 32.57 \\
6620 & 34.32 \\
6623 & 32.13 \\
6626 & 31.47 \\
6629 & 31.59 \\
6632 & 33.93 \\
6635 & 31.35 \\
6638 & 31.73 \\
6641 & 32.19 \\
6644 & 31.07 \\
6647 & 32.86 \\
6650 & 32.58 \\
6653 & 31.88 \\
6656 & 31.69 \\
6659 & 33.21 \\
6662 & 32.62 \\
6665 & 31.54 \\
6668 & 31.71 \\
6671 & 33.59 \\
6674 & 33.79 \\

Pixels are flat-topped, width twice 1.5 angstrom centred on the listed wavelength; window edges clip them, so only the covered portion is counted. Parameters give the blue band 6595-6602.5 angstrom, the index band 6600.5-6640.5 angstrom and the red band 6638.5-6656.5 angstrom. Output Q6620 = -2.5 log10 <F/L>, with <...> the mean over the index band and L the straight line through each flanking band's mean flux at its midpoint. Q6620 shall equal 0.01 mag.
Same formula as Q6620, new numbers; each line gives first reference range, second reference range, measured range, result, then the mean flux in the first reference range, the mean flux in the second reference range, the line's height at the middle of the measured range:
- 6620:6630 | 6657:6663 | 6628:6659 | 0.012 mag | 32.1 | 32.8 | 32.5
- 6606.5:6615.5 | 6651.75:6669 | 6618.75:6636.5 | -0.006 mag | 32.3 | 32.1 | 32.3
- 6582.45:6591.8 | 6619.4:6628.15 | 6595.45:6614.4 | -0.015 mag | 32.6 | 32.4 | 32.5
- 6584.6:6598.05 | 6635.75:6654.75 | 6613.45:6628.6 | -0.006 mag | 33.1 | 32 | 32.5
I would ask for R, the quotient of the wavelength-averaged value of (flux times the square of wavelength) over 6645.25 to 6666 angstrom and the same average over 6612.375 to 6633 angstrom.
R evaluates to 1.0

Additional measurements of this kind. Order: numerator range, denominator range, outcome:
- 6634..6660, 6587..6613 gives 0.98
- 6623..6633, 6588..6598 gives 0.97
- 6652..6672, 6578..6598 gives 1.01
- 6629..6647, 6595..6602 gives 0.97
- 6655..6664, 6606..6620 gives 1.01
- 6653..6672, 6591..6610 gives 0.99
